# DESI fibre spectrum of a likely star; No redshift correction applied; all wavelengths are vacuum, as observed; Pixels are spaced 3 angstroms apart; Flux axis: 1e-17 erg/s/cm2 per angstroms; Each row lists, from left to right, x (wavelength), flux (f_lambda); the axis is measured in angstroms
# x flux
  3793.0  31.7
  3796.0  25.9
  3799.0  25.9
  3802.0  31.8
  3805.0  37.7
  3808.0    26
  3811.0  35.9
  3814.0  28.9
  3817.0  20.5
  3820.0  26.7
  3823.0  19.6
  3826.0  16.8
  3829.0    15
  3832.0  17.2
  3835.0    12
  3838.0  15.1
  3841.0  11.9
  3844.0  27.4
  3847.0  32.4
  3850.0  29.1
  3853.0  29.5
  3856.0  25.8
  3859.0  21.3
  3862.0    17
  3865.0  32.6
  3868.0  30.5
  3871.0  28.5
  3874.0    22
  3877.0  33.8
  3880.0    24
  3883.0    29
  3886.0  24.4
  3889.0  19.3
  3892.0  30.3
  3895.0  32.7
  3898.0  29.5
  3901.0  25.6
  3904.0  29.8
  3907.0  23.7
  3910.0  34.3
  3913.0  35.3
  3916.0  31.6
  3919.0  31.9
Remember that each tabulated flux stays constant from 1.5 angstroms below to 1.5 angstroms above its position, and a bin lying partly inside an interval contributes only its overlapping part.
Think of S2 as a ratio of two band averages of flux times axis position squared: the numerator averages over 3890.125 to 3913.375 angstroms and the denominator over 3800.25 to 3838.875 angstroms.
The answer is 1.32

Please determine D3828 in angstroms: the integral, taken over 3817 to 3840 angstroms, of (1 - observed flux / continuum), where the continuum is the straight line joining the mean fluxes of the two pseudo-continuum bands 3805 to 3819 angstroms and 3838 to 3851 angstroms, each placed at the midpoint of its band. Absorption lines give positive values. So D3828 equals 7.8 angstroms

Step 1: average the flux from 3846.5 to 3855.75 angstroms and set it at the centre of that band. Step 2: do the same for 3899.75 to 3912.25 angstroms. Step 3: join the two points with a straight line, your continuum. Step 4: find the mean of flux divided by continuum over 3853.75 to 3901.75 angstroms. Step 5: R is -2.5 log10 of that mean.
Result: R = 0.096 mag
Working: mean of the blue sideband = 29.5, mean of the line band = 26.7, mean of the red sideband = 28.8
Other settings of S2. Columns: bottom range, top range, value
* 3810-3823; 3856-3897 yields 1.03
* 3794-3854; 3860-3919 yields 1.20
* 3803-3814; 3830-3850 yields 0.62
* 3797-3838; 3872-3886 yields 1.17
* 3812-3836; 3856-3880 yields 1.34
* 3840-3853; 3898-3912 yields 1.13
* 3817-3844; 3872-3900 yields 1.59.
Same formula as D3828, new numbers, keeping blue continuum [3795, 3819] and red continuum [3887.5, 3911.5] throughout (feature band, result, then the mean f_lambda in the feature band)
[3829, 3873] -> 8.2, 23.3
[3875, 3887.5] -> 0.3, 27.6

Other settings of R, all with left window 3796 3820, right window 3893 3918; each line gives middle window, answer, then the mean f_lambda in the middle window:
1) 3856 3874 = 0.17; 25.6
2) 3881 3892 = 0.20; 25.1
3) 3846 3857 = 0.02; 29.2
